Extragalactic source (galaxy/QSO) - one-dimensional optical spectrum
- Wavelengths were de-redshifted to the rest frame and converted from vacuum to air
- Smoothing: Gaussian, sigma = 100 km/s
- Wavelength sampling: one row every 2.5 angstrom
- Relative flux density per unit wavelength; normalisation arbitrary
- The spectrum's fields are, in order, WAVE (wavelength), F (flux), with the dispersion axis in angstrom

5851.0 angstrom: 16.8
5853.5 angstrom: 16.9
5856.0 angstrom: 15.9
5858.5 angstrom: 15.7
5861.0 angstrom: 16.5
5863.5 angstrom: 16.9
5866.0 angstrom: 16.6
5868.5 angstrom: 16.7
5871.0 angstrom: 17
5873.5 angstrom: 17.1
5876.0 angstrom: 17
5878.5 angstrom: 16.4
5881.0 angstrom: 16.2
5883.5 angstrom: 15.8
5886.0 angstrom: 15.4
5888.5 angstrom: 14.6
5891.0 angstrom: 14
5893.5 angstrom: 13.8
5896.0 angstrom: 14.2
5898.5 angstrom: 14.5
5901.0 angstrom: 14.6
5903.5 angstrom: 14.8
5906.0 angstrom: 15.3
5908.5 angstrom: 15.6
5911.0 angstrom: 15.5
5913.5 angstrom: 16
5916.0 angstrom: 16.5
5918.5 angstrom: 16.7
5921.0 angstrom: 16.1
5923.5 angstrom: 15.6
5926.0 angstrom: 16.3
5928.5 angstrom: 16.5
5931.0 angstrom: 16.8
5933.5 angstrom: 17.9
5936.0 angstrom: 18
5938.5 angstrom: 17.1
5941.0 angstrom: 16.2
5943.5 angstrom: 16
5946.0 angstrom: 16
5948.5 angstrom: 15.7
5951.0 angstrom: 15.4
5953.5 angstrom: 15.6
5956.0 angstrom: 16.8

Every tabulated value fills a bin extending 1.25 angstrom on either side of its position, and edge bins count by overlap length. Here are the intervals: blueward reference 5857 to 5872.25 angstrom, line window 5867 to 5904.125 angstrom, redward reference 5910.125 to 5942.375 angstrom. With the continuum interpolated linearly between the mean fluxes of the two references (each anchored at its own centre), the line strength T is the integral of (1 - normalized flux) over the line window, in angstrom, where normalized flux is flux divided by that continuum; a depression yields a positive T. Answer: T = 2.4 angstrom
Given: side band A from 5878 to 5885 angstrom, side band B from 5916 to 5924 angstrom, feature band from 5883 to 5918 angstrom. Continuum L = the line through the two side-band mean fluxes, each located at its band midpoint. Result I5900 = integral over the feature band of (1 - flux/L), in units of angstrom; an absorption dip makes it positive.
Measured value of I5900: 2.4 angstrom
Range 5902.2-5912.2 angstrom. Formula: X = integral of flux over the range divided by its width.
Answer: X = 15.3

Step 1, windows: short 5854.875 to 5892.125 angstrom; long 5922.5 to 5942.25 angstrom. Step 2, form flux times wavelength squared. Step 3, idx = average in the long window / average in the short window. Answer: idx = 1.06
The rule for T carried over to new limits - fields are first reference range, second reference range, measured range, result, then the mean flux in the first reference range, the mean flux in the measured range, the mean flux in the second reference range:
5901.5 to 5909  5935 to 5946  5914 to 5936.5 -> -0.9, 15.1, 16.6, 16.7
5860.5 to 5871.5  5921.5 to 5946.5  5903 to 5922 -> 0.9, 16.7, 15.8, 16.6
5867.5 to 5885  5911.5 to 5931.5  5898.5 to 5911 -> 1.0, 16.6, 15.1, 16.3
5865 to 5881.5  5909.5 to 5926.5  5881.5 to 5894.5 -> 1.3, 16.7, 14.8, 16.1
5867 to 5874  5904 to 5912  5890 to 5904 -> 1.4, 16.9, 14.3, 15.4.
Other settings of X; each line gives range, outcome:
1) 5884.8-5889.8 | 15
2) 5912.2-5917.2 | 16.2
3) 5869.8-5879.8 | 16.9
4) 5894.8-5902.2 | 14.4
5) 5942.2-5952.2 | 15.8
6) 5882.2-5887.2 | 15.6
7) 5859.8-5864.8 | 16.7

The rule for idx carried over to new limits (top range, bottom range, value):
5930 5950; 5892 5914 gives 1.14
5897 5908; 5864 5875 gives 0.89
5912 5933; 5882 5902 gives 1.13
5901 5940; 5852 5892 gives 1.02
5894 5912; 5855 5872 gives 0.92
